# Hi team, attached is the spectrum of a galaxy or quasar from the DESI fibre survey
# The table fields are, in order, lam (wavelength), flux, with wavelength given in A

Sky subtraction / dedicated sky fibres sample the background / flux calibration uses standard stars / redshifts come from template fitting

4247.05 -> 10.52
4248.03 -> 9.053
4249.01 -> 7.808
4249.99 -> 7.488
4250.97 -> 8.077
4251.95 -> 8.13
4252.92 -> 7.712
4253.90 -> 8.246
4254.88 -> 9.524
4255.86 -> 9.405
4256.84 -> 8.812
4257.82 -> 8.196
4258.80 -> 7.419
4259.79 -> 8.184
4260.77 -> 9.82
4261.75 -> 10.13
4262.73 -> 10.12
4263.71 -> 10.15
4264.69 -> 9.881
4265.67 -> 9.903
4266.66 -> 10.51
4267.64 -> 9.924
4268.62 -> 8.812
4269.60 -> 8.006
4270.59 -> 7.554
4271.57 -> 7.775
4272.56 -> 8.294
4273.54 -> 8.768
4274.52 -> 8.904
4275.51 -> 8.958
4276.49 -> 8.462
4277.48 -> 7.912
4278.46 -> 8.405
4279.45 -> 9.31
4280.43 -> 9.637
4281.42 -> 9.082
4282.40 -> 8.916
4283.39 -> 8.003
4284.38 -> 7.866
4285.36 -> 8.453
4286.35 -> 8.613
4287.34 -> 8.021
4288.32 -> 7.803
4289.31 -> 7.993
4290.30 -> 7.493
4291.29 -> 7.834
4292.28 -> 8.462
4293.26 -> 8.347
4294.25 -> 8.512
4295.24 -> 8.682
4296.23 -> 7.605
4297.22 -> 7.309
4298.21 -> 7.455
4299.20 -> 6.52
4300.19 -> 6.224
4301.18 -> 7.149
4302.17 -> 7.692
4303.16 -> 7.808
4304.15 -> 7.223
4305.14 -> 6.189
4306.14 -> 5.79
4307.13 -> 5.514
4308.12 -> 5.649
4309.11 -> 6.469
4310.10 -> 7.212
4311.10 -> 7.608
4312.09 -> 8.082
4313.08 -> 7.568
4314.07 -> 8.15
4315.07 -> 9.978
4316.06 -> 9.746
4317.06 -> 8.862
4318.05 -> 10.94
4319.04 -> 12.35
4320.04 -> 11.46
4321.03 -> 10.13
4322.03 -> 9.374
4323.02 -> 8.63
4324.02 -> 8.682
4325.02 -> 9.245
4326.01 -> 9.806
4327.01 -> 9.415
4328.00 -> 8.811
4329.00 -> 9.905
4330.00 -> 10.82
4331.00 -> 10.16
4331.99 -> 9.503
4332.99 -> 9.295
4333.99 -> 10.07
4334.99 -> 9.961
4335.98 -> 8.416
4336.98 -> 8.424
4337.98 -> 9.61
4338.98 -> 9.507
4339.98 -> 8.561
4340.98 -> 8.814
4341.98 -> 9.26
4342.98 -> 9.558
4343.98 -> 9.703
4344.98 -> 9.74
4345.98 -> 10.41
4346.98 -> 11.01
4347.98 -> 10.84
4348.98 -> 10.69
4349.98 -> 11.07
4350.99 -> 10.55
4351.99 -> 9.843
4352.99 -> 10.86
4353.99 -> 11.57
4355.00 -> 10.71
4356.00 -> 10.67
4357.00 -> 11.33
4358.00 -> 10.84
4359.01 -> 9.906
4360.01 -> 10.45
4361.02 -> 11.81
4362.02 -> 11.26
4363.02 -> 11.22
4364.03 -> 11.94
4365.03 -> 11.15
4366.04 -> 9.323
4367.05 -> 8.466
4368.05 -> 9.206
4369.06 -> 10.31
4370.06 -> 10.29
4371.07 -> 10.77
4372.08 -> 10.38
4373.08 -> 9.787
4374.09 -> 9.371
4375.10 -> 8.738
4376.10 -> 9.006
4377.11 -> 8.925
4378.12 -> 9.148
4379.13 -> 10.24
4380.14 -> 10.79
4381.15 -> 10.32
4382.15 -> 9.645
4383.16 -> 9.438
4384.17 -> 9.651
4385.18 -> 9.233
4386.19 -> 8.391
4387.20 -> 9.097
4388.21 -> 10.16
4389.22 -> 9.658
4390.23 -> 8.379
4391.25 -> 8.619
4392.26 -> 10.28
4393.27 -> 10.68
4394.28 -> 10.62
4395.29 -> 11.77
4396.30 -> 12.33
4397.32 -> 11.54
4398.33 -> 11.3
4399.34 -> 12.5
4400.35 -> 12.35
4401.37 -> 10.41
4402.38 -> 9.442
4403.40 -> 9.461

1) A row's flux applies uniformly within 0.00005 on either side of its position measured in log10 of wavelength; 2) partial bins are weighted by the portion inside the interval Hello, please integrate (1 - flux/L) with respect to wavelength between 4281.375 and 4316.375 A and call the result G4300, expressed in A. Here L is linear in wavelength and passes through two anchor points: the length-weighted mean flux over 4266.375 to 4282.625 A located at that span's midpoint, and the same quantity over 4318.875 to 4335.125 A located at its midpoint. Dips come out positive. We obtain 5.93 A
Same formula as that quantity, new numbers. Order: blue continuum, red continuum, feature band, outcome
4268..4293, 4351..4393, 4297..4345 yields 2.5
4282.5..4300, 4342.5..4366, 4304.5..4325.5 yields 1.3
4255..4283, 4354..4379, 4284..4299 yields 2.0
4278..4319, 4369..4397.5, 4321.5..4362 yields -4.6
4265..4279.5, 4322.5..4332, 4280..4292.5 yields 0.9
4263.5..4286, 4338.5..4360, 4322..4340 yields 0.9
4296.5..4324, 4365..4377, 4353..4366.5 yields -2.3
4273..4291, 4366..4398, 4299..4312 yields 3.0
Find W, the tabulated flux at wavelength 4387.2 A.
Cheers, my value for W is 9.097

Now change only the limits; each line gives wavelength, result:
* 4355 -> 10.71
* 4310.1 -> 7.212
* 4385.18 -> 9.233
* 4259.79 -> 8.184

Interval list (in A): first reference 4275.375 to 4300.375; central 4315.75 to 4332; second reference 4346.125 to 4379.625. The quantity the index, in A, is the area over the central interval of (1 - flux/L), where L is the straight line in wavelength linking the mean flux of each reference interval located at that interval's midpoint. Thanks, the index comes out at -1.2 A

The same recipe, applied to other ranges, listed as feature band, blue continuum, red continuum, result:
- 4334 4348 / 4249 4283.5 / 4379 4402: 0.3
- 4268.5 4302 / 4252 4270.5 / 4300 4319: 1.1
